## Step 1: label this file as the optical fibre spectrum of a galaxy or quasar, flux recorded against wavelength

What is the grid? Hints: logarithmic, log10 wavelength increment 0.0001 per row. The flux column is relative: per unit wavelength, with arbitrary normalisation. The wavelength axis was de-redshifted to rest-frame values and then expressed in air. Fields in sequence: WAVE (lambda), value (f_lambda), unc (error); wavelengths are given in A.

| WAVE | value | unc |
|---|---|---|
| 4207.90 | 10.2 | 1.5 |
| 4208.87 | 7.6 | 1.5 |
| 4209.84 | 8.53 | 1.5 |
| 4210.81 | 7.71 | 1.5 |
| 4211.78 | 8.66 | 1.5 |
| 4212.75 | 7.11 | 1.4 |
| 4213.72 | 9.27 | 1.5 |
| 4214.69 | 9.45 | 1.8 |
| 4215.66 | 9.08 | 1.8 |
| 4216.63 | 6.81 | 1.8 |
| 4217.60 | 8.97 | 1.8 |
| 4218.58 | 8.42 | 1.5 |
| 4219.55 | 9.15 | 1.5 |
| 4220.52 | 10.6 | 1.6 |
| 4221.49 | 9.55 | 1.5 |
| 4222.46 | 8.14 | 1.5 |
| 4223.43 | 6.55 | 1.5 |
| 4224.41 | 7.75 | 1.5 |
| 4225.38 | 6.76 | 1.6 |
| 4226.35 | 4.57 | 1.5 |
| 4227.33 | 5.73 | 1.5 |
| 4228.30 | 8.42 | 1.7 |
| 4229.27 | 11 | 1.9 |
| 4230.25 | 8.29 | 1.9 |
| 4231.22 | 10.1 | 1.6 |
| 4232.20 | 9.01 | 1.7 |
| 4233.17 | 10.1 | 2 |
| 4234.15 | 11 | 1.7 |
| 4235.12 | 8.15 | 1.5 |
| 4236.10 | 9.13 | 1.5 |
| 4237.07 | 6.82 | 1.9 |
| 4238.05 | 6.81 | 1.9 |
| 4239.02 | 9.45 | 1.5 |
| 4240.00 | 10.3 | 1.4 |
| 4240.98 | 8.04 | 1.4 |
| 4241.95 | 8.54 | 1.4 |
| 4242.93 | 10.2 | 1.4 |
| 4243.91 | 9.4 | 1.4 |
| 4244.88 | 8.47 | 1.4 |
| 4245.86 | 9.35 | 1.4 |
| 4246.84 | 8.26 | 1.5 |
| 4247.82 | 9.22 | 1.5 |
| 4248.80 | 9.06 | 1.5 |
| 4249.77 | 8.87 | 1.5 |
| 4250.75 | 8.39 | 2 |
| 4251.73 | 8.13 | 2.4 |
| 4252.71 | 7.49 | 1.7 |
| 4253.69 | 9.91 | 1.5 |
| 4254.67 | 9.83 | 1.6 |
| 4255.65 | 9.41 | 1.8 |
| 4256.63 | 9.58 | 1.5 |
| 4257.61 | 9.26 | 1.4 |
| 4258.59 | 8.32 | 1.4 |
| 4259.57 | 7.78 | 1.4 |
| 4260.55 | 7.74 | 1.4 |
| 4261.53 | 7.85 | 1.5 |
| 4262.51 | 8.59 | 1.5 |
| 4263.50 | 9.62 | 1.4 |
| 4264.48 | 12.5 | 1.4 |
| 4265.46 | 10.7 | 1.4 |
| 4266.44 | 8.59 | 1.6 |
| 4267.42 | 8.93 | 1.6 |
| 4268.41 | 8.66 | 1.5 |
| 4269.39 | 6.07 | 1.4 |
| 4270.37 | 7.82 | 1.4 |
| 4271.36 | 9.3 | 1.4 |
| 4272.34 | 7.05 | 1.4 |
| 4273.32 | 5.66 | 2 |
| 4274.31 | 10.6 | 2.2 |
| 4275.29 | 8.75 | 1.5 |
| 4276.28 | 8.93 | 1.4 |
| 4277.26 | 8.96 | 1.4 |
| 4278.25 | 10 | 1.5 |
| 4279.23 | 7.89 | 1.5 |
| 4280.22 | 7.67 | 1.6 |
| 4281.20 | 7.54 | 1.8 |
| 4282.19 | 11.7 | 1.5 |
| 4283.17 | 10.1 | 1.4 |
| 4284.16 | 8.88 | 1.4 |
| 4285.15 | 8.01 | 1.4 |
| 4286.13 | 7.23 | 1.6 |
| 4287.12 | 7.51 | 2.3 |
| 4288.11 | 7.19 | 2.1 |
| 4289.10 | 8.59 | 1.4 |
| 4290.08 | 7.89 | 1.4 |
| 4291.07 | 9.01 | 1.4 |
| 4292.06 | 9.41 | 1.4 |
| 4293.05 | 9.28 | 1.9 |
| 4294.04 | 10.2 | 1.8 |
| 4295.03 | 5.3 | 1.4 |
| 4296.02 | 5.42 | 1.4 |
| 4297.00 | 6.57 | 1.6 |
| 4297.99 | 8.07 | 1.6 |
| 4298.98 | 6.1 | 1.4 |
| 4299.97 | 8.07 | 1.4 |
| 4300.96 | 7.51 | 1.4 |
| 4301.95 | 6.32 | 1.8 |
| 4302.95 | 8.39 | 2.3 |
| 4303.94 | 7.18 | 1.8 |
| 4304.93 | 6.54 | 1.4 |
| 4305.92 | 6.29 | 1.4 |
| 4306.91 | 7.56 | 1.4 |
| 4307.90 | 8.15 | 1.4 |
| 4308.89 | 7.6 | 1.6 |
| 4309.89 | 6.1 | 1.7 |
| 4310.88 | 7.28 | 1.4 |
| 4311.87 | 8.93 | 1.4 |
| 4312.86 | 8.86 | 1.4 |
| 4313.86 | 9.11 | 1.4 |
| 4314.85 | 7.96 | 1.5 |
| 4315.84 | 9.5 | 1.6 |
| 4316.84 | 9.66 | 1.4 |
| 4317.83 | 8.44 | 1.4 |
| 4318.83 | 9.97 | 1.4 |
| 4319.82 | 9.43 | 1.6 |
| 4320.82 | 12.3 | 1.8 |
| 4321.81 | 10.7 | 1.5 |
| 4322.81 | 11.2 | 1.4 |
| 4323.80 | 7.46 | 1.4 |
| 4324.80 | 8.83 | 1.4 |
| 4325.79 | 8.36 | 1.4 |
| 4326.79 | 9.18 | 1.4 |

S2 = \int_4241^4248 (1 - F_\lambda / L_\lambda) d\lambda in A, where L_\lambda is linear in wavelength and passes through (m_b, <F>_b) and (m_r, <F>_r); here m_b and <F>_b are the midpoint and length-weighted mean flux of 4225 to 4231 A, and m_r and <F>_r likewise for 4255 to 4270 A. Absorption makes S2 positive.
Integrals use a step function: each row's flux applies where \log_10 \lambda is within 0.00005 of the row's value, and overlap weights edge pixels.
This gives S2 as -0.7 A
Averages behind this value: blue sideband 7.59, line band 8.99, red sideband 8.91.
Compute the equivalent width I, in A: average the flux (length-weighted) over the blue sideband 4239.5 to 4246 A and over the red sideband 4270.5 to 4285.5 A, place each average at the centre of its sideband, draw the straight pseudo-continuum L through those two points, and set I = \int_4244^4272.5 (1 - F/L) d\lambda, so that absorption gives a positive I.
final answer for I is 0.5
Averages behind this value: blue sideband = 9.17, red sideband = 8.72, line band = 8.81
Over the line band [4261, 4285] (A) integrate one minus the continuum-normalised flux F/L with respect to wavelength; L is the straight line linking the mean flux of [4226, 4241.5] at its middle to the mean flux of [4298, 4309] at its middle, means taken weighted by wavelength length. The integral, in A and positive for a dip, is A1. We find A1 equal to -3.0 A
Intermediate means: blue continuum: 8.59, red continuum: 7.27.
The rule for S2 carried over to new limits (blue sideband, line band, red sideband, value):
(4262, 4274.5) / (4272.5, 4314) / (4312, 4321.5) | 5.05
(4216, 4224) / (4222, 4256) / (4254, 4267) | 1.03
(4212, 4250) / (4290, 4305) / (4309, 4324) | 2.34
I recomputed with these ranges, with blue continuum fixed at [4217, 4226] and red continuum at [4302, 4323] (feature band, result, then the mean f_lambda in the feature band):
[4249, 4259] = -0.6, 8.93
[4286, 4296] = 0.5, 8.06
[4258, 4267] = -0.7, 9.08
